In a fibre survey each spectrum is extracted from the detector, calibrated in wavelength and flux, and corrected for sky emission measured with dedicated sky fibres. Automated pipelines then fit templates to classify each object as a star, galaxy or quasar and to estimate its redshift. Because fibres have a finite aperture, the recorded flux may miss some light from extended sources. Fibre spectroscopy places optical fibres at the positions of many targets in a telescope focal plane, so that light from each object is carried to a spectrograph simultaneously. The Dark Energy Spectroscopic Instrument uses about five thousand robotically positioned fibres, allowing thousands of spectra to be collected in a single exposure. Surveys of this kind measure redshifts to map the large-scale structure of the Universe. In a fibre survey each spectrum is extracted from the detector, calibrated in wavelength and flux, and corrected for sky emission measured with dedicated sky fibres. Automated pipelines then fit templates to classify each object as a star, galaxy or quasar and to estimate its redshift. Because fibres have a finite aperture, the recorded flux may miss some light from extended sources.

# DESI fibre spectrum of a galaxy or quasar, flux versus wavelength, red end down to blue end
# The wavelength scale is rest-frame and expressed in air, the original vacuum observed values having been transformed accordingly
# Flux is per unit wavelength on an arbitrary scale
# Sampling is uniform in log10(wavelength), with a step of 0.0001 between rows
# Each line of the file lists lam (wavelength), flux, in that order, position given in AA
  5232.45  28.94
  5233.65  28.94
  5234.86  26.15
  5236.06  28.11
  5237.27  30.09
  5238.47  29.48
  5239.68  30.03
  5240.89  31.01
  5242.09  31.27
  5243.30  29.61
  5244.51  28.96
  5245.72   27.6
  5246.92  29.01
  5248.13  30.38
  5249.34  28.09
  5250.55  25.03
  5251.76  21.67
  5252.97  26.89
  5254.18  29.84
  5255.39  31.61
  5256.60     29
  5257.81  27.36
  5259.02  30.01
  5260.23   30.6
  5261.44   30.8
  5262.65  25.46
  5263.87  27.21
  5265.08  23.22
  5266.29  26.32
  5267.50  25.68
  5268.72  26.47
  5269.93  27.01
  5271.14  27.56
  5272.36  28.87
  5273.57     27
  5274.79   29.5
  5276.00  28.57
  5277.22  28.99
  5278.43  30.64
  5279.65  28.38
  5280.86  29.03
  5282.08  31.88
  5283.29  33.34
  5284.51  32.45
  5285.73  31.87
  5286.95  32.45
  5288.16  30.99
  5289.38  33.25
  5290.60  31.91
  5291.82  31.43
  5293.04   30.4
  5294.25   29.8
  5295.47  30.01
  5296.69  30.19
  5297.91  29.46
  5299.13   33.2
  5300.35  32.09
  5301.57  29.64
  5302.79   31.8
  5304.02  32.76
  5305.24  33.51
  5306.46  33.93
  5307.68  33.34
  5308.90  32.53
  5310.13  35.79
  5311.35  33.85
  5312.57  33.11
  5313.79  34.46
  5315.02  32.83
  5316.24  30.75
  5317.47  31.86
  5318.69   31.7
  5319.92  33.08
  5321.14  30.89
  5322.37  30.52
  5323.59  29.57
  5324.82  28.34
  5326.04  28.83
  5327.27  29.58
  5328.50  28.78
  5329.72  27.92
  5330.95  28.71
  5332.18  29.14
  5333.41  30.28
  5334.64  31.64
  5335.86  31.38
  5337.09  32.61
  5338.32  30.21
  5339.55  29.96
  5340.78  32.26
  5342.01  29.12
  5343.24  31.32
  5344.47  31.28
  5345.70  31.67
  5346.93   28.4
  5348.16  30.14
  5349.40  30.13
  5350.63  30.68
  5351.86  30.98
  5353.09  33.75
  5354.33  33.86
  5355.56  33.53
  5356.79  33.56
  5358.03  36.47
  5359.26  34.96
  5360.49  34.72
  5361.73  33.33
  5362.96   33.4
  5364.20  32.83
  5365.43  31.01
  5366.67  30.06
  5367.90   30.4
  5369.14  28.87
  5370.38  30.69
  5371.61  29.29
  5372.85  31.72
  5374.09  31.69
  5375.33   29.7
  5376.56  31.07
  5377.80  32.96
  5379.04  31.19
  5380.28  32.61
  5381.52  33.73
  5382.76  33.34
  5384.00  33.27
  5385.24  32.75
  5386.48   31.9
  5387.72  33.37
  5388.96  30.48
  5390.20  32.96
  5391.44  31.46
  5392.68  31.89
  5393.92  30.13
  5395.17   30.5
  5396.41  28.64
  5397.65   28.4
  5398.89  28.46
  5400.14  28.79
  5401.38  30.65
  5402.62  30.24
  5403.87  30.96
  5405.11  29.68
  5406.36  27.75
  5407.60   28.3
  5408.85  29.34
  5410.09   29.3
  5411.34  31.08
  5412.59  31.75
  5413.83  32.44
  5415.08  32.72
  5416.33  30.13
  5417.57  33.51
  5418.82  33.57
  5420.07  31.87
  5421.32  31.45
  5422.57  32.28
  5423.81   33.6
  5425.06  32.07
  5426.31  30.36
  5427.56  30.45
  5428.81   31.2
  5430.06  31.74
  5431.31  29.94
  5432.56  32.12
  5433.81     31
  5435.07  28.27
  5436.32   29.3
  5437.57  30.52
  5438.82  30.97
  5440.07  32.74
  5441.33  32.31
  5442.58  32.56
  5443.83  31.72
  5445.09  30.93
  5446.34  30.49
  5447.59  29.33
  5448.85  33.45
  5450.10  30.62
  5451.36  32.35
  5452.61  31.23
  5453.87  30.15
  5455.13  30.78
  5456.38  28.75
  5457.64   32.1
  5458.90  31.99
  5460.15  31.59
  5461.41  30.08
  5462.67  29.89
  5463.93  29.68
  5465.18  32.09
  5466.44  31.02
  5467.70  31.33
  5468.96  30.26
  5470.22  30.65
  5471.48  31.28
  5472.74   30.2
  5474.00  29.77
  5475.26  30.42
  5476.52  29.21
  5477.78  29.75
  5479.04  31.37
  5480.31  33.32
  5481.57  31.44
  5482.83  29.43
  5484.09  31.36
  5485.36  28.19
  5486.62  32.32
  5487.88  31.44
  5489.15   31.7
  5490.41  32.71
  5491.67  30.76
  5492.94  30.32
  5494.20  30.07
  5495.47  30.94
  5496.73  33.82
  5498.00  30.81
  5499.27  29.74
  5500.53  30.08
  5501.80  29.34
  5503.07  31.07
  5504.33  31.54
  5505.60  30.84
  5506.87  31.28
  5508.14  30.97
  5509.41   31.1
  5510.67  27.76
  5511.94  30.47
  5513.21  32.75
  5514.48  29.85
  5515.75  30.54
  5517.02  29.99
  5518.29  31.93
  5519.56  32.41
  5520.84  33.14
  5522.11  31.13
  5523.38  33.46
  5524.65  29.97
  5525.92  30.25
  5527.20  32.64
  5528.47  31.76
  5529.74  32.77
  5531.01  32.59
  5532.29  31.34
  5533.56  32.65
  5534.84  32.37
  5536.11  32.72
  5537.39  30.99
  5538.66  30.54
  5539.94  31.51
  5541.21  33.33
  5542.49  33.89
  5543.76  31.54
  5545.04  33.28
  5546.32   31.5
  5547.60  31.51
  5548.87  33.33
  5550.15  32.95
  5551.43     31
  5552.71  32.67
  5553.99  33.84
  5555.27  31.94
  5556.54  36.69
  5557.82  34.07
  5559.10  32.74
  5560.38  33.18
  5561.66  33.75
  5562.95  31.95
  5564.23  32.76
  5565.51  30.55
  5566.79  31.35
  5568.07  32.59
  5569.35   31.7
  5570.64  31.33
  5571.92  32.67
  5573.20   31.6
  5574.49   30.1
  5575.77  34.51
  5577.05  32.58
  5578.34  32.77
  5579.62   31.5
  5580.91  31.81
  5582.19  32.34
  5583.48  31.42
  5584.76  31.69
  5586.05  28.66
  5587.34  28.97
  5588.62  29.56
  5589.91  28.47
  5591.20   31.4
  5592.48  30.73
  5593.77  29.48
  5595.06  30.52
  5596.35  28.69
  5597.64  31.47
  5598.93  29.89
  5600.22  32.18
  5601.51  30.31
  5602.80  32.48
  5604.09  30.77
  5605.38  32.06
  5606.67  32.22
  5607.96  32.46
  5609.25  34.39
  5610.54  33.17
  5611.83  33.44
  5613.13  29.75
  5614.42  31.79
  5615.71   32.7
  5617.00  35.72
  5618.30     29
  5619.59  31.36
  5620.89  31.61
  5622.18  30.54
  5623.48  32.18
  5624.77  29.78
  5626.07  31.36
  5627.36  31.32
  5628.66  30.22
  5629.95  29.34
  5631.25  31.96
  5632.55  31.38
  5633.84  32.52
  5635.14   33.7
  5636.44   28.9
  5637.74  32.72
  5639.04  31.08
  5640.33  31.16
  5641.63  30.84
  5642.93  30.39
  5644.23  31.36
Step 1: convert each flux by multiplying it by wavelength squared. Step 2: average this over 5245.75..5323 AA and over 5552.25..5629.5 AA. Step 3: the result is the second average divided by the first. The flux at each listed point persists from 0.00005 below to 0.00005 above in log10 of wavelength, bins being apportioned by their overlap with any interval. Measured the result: 1.2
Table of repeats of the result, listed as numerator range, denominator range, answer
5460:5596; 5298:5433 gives 1.06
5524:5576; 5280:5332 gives 1.12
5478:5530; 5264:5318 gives 1.10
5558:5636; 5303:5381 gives 1.10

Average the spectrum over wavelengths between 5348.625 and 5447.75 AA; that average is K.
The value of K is 31.4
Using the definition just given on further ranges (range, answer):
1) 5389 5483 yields 30.9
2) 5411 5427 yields 32.1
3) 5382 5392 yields 32.5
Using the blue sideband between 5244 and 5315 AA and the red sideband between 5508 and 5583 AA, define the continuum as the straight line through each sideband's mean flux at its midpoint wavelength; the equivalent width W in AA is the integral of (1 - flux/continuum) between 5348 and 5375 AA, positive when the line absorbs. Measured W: -1.31 AA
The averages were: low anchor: 30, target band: 32.1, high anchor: 32.1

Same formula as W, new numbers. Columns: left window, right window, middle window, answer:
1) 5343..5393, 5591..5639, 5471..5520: 1.4 AA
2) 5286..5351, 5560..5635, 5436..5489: 0.7 AA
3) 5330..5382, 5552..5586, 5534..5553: 0.1 AA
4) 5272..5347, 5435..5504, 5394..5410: 0.8 AA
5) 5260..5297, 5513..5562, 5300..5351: -2.2 AA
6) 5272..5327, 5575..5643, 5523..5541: -0.3 AA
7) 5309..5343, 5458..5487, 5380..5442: -0.5 AA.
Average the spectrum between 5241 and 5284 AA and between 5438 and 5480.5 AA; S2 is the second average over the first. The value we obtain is 1.09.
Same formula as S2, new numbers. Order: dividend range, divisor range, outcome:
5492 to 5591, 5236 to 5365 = 1.04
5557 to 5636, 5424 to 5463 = 1.02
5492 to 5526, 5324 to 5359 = 1.00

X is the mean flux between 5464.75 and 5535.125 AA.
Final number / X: 31.1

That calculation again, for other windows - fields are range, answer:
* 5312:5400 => 31.3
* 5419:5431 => 31.7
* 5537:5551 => 32.2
